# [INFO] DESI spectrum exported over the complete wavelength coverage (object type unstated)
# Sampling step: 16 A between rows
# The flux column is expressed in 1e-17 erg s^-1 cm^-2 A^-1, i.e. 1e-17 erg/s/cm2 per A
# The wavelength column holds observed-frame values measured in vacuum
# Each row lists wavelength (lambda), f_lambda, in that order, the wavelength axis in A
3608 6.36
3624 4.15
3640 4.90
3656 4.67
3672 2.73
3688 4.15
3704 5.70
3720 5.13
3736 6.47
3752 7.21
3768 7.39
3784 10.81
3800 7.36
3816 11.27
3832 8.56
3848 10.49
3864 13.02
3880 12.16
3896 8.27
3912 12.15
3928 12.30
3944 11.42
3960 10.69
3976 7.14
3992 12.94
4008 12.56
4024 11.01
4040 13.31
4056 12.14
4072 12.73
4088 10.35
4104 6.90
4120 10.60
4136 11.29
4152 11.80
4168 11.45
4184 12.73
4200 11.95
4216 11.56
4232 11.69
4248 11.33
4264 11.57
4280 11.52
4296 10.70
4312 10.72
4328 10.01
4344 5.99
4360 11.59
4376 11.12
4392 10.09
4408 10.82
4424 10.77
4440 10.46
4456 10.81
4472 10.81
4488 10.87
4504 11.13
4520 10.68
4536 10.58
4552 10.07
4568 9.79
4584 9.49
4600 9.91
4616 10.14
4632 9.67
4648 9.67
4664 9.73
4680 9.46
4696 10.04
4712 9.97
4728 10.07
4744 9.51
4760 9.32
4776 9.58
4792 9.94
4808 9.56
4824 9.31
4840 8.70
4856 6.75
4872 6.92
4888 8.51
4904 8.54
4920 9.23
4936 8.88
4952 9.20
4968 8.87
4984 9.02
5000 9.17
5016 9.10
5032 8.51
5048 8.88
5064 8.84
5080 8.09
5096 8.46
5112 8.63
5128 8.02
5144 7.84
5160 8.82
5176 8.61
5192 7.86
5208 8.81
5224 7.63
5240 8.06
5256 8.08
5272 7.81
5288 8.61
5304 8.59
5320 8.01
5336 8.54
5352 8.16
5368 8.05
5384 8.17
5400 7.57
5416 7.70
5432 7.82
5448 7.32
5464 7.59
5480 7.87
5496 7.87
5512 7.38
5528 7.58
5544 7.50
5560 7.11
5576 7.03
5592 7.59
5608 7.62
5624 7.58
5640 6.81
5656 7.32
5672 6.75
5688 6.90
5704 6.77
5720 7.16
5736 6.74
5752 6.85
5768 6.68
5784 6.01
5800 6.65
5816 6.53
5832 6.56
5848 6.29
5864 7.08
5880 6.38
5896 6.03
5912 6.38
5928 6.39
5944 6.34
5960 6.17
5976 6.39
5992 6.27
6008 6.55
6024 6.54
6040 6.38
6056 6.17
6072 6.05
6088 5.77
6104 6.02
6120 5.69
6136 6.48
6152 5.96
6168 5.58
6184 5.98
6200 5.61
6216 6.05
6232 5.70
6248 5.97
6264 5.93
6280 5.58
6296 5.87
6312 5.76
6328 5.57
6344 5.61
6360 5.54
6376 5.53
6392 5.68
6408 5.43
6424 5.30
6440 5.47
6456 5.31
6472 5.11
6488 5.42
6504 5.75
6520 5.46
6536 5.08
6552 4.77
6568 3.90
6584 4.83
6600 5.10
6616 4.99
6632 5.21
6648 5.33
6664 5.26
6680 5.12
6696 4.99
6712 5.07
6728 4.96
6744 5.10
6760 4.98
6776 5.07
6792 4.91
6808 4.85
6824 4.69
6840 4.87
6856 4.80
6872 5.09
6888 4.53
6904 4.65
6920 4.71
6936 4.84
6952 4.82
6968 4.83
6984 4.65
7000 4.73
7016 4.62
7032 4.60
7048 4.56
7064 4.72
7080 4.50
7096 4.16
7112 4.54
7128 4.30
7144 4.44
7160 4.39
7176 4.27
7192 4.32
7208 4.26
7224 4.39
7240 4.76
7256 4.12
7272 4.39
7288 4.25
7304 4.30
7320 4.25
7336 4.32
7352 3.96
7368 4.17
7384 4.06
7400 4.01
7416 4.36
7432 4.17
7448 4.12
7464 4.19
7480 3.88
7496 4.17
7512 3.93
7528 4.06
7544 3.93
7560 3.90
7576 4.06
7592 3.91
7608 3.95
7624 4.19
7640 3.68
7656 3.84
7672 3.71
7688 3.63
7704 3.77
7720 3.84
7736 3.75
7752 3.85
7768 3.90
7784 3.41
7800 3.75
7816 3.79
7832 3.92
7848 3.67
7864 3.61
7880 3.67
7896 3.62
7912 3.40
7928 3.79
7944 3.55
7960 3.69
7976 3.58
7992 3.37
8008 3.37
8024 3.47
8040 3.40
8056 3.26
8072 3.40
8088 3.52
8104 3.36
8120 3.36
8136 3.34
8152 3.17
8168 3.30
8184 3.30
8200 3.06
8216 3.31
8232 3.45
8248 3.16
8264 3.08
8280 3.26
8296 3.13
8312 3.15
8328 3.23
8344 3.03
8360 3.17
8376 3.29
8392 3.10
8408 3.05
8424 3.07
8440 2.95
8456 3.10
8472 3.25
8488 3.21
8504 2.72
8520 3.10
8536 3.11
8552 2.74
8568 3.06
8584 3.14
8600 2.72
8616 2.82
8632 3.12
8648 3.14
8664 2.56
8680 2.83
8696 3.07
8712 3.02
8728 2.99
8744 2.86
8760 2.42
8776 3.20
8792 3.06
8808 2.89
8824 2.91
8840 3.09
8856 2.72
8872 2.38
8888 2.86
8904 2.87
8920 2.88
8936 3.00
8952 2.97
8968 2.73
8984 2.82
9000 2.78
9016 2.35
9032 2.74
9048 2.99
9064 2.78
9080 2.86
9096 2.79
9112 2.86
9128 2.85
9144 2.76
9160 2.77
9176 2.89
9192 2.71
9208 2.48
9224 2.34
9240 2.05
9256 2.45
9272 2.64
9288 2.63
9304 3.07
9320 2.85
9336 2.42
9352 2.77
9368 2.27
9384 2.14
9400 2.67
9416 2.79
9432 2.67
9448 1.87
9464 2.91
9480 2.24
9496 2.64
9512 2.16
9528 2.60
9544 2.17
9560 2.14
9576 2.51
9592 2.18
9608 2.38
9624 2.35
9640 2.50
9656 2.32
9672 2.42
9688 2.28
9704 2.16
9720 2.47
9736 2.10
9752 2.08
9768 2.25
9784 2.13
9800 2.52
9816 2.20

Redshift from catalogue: 0.000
